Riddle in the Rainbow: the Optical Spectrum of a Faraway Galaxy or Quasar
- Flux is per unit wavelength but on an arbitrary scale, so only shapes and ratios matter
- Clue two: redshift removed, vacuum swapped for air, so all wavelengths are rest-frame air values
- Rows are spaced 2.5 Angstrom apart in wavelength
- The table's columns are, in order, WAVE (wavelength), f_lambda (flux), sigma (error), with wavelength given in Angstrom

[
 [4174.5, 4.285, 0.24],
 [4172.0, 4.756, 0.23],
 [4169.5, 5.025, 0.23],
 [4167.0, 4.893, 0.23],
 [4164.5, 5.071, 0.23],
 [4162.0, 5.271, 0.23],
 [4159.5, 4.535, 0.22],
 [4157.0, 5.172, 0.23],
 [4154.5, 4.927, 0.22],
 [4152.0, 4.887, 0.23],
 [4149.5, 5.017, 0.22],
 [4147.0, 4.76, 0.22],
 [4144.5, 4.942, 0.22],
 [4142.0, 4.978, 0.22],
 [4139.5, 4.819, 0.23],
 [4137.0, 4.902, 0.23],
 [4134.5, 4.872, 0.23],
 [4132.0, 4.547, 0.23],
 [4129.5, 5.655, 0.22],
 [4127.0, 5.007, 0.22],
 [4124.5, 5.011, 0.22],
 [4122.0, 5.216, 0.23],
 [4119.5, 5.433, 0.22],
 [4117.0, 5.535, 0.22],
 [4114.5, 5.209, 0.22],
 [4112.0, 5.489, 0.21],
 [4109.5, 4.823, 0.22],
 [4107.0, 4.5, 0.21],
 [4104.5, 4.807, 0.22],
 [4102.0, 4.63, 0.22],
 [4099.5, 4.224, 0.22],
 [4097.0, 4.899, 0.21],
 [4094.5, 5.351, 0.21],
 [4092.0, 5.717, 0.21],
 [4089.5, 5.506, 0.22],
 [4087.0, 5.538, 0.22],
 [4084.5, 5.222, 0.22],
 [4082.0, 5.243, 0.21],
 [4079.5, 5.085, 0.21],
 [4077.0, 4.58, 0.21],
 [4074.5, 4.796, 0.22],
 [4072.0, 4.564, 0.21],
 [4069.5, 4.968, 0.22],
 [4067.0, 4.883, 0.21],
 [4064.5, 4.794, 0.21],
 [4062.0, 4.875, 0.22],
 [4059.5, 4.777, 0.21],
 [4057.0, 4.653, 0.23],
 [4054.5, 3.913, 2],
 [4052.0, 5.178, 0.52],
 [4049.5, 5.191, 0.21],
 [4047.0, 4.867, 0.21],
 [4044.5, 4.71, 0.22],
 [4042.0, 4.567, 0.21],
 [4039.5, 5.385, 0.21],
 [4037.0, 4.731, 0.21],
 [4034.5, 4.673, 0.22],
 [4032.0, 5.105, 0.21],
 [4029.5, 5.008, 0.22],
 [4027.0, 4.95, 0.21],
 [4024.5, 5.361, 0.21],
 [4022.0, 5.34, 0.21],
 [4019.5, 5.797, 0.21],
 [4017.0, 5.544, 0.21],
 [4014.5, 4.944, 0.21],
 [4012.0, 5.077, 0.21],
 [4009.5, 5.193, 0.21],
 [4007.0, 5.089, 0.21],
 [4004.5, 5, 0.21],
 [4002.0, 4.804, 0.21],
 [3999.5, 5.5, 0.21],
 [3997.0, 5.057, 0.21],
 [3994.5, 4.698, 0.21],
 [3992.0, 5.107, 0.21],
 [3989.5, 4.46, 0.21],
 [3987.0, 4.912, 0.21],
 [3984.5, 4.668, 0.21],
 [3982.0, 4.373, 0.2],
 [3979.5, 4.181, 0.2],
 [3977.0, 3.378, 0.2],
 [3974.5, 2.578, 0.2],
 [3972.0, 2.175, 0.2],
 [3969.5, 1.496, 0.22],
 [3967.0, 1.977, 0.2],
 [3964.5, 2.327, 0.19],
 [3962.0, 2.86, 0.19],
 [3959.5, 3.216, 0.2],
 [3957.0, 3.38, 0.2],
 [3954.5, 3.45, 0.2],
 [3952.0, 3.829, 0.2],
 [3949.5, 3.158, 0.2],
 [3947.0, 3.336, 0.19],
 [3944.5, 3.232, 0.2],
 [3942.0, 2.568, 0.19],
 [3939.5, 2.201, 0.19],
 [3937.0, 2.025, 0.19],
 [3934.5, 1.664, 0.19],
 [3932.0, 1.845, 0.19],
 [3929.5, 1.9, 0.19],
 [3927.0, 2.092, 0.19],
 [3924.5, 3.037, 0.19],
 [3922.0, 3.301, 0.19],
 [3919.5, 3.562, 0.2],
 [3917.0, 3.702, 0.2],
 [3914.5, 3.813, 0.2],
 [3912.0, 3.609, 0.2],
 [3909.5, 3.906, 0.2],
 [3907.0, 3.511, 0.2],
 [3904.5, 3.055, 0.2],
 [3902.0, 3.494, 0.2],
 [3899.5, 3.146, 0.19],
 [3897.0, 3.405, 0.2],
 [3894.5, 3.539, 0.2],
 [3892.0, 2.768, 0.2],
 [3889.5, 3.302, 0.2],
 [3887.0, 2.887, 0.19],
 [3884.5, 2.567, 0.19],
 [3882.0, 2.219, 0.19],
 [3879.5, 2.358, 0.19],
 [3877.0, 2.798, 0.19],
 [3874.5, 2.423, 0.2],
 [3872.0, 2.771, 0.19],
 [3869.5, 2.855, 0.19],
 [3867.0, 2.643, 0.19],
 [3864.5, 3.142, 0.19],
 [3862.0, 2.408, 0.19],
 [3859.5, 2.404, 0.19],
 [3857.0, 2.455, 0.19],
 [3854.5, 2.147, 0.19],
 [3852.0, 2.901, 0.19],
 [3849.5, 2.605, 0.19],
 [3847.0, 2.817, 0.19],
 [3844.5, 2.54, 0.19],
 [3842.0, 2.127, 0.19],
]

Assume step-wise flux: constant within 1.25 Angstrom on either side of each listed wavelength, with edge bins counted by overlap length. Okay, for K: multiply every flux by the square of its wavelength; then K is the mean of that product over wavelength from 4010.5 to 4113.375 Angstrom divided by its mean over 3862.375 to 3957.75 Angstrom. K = 1.8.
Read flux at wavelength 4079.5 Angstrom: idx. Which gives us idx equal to 5.085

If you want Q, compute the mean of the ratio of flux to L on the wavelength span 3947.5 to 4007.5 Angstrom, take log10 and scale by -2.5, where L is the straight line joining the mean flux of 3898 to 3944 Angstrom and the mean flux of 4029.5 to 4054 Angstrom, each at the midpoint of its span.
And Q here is 0.03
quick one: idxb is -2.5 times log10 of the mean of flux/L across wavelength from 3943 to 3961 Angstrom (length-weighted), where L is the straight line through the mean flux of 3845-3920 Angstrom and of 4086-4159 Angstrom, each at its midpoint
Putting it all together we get 0.07 mag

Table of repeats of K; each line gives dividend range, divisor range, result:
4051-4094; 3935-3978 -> 1.91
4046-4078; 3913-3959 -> 1.75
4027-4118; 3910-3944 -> 1.93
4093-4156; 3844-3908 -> 2.00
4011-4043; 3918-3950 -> 2.06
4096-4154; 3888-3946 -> 1.84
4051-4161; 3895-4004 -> 1.59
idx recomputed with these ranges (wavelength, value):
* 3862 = 2.408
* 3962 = 2.86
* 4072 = 4.564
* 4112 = 5.489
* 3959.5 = 3.216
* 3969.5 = 1.496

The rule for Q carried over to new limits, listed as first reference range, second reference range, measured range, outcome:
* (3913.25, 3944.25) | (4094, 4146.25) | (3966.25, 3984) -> 0.092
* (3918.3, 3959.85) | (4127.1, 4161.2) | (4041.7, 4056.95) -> -0.200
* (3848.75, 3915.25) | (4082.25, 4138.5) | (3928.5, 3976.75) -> 0.349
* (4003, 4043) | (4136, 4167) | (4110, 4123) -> -0.076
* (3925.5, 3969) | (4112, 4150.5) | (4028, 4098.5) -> -0.189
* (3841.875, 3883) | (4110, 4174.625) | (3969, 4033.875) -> -0.215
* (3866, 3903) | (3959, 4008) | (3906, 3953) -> 0.127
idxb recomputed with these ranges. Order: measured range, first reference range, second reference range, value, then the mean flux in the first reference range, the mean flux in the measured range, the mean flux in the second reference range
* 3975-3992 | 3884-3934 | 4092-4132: -0.13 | 3.11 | 4.31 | 5.06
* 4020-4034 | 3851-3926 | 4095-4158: -0.24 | 3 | 5.16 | 4.97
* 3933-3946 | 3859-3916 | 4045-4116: 0.45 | 3.01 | 2.35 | 4.94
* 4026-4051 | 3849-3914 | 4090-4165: -0.16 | 2.91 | 4.92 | 5.01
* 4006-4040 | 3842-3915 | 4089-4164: -0.24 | 2.89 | 5.15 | 5.02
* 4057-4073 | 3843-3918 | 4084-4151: -0.05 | 2.93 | 4.8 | 5.06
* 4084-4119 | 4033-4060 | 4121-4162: -0.05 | 4.79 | 5.11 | 4.96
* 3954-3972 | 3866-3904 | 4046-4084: 0.38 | 2.88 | 2.61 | 4.83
